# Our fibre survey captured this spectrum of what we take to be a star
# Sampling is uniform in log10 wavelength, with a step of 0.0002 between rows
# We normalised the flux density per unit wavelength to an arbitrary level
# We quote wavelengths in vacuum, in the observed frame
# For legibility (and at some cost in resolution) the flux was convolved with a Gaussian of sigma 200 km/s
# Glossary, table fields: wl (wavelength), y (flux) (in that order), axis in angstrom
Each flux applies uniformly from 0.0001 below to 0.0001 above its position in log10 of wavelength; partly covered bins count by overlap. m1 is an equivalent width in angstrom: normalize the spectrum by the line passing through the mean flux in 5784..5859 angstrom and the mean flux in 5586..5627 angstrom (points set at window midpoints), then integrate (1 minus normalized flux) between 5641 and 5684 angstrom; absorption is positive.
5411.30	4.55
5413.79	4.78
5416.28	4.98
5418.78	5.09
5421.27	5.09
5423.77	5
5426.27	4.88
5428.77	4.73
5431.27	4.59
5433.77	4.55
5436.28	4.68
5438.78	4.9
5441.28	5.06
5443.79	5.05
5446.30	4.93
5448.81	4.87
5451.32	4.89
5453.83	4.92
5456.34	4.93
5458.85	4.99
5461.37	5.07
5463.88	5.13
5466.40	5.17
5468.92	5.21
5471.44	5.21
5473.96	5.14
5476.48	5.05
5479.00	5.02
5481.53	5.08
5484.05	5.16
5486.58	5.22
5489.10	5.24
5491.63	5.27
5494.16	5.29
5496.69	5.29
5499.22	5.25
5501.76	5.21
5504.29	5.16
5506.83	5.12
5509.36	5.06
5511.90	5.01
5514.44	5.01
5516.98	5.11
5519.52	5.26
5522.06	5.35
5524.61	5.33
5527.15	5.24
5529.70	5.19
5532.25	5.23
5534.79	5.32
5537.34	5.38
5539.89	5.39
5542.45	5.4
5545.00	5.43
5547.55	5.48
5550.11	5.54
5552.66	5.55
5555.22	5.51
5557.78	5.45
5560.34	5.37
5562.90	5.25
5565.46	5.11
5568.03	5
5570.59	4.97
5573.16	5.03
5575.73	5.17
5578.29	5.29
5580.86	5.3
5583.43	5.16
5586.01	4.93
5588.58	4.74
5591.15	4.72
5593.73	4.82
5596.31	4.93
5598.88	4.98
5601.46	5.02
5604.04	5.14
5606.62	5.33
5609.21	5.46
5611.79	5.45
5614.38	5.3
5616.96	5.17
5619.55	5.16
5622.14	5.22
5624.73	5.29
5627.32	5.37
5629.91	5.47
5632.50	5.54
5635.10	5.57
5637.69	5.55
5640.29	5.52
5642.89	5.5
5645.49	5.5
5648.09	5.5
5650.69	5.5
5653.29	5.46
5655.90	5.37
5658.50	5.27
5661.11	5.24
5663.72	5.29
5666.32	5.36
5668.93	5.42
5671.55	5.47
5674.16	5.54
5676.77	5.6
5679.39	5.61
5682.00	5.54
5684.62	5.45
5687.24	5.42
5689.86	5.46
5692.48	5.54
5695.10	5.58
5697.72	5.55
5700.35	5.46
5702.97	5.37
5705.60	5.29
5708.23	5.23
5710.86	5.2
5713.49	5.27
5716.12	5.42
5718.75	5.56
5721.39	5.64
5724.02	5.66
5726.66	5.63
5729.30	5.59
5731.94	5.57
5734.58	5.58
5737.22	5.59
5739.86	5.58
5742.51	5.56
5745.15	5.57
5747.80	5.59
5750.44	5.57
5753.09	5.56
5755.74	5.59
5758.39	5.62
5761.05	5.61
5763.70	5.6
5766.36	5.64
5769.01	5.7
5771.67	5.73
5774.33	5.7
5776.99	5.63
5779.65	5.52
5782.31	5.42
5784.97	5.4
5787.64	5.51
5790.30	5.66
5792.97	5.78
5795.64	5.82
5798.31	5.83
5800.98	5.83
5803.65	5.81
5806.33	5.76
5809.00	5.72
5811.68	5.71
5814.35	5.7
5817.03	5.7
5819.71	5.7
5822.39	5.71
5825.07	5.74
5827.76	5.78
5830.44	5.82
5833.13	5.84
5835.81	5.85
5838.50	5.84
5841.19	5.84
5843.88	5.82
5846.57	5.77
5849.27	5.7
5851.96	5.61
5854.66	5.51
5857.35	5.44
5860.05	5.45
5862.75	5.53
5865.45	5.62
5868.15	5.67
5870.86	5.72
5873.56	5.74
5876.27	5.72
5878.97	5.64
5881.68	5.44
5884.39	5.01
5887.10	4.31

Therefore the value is -1.4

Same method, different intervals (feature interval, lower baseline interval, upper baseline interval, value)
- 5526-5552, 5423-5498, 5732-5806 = -1.0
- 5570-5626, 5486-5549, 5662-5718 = 2.3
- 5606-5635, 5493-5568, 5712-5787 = 0.3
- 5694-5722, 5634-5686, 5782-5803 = 0.7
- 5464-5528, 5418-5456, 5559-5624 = -2.6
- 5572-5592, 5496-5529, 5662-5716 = 0.9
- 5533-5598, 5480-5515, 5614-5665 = 0.8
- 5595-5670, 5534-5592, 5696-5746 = 0.2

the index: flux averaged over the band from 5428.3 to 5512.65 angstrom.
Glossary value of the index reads 5.05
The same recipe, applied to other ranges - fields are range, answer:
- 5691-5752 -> 5.51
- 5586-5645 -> 5.24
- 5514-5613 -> 5.21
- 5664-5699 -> 5.5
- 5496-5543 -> 5.22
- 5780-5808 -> 5.68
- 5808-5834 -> 5.74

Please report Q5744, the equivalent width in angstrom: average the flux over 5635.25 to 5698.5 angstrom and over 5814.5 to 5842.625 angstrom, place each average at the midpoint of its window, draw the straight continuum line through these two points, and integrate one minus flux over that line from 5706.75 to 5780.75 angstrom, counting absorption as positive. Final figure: 0.7 angstrom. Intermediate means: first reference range 5.47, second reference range 5.78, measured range 5.56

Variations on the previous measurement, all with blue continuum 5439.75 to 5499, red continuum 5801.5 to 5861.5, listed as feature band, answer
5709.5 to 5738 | 0.09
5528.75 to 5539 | -0.15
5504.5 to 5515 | 0.21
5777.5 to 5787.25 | 0.29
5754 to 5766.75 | -0.02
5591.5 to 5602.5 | 0.83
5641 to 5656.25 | -0.21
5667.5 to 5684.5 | -0.22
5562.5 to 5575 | 0.49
